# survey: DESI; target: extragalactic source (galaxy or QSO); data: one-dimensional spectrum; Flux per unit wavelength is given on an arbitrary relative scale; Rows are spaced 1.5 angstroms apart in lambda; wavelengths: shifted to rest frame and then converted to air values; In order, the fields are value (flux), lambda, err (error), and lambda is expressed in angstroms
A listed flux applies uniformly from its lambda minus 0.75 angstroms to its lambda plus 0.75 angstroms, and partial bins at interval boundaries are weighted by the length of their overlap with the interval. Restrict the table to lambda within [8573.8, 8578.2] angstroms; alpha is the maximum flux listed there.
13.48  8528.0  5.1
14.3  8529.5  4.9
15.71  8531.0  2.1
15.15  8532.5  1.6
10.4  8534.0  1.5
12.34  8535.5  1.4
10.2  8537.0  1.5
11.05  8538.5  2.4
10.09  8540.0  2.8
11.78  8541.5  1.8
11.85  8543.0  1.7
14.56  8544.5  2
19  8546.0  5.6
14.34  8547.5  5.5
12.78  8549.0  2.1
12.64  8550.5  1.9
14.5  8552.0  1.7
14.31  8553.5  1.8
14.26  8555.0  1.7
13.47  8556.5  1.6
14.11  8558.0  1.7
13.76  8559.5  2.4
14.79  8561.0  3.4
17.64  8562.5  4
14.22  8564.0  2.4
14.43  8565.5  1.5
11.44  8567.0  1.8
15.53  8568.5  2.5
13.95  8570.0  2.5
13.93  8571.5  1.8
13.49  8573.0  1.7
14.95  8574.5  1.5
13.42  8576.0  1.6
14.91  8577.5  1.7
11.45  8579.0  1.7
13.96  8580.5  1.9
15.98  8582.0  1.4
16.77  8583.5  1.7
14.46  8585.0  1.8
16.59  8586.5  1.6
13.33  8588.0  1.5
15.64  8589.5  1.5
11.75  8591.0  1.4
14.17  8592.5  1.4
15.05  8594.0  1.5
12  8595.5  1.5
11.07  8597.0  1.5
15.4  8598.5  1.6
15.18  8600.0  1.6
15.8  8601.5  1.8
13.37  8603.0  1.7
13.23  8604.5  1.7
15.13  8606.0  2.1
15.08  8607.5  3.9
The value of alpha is 14.95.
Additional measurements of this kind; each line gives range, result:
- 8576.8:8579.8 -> 14.91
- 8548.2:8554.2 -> 14.5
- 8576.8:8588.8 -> 16.77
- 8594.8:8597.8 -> 12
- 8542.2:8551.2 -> 19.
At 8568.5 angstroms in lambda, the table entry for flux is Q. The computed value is 15.53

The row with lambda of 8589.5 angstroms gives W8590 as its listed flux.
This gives 15.64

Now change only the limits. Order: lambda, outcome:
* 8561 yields 14.79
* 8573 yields 13.49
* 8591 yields 11.75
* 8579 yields 11.45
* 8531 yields 15.71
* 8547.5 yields 14.34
